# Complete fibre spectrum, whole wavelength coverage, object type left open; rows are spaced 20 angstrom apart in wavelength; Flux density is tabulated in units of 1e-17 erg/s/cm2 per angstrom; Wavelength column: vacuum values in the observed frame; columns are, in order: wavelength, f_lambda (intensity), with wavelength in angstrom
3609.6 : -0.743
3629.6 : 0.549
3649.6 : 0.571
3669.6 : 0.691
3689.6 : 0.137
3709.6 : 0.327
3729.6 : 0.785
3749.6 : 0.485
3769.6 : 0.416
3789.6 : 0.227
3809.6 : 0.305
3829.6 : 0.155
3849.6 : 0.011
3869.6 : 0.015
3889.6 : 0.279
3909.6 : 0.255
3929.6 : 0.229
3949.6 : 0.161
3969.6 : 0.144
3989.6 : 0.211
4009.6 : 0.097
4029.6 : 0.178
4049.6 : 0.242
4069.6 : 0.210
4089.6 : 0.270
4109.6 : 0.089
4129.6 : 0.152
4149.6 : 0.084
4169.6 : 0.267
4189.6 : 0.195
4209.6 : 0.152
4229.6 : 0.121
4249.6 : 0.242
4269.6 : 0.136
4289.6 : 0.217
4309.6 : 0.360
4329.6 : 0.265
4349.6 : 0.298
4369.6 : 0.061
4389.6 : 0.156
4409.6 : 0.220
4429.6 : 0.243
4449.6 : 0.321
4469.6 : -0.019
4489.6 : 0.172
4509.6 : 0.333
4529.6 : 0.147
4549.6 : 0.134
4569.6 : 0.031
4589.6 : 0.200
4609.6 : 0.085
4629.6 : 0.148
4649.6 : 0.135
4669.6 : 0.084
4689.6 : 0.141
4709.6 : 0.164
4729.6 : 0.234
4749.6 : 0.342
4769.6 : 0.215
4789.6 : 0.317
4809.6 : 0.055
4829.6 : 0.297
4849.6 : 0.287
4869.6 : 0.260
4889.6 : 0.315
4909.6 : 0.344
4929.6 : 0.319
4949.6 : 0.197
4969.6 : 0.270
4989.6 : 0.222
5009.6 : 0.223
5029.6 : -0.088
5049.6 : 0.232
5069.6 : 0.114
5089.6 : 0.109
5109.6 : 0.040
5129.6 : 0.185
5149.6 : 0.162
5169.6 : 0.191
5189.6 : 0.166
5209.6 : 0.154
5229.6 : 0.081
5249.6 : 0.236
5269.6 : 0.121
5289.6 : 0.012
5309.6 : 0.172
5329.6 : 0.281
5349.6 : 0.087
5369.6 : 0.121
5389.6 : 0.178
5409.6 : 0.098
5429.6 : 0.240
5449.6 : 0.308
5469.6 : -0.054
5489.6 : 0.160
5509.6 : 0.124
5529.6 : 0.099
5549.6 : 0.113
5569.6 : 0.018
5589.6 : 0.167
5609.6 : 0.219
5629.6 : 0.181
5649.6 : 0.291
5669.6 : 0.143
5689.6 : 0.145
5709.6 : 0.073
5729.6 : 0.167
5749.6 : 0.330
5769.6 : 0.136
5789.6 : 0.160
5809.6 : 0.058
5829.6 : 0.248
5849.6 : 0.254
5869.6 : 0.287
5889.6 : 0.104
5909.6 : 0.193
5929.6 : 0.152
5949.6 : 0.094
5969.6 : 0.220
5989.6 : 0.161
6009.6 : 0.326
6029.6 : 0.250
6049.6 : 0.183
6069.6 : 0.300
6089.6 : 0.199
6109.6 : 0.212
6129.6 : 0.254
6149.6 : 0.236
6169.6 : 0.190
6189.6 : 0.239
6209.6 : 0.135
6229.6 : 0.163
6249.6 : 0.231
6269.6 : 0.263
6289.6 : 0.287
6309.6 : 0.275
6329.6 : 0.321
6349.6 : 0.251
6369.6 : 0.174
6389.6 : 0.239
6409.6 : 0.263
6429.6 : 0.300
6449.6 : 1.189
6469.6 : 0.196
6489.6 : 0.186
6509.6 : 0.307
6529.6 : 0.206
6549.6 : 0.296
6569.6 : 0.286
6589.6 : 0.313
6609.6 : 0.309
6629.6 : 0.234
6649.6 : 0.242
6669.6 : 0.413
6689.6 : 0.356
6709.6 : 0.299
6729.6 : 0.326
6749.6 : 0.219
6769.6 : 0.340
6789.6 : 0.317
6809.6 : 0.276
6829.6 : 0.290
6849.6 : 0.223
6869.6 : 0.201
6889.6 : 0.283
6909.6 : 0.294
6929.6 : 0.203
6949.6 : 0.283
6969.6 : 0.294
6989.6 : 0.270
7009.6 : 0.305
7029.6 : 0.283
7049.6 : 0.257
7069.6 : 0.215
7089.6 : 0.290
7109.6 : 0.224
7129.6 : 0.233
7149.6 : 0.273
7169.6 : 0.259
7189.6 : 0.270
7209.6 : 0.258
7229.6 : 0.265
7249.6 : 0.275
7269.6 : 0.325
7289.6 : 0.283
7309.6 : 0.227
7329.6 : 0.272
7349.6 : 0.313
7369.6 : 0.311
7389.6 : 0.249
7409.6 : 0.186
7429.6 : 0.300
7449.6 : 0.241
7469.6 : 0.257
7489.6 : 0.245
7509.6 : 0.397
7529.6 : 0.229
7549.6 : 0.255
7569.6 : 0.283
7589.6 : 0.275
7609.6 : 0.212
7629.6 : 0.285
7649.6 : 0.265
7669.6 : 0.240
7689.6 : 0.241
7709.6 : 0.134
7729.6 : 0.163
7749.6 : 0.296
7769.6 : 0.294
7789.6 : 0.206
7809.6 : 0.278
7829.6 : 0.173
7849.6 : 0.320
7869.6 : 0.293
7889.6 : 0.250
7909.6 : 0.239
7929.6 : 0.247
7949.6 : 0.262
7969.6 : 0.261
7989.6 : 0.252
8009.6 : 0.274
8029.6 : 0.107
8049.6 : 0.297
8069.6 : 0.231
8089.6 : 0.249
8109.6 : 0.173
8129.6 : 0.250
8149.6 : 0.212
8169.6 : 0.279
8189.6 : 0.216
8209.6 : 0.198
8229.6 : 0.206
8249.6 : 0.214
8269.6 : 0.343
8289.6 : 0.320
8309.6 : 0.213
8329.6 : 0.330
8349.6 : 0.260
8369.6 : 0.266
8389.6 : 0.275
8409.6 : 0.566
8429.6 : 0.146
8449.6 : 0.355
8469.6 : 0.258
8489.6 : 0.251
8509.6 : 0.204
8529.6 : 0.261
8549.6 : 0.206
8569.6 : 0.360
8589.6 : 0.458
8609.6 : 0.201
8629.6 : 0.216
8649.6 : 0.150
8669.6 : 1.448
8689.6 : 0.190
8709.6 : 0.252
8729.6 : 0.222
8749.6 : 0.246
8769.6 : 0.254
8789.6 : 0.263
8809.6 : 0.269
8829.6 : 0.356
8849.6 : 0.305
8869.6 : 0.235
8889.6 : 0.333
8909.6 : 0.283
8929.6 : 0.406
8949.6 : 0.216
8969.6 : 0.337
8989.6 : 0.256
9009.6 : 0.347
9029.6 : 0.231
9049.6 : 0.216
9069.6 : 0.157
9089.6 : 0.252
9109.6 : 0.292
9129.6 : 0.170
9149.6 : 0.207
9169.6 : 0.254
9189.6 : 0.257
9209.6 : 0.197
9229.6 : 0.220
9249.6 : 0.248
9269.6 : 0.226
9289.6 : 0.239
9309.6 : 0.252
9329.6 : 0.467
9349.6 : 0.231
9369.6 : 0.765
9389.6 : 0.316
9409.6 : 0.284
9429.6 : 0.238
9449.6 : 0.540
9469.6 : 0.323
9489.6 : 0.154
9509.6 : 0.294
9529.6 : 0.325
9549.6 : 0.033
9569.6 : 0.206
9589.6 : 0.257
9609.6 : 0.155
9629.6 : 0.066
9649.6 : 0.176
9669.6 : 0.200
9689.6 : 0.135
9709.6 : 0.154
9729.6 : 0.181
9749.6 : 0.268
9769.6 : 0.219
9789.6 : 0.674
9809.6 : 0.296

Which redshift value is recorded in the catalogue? 0.730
